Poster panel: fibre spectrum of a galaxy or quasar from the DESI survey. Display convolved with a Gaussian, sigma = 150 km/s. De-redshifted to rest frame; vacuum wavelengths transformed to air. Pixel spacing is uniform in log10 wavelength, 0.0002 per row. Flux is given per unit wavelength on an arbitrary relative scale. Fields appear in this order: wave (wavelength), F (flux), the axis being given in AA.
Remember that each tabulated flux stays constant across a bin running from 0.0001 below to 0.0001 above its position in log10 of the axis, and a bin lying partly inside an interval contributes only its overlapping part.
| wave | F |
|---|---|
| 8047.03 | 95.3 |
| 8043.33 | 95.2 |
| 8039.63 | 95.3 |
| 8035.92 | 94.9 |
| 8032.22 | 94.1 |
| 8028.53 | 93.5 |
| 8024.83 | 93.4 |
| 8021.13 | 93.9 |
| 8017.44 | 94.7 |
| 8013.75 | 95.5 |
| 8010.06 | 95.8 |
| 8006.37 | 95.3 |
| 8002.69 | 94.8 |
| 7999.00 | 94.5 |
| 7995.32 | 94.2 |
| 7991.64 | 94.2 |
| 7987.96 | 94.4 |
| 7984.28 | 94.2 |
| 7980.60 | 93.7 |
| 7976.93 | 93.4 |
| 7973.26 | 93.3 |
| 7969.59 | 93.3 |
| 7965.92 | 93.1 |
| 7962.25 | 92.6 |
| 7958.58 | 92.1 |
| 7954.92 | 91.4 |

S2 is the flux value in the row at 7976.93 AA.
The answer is 93.4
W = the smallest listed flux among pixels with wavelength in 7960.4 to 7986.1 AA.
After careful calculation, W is 92.6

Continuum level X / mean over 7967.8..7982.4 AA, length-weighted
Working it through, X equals 93.5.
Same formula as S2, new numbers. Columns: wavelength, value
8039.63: 95.3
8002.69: 94.8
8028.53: 93.5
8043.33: 95.2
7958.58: 92.1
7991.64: 94.2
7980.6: 93.7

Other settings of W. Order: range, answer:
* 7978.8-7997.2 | 93.7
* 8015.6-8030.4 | 93.4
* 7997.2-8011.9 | 94.5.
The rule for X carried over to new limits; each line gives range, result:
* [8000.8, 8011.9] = 95.3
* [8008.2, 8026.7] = 94.6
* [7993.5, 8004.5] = 94.5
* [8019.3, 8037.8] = 93.9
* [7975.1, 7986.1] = 93.8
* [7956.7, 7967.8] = 92.6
